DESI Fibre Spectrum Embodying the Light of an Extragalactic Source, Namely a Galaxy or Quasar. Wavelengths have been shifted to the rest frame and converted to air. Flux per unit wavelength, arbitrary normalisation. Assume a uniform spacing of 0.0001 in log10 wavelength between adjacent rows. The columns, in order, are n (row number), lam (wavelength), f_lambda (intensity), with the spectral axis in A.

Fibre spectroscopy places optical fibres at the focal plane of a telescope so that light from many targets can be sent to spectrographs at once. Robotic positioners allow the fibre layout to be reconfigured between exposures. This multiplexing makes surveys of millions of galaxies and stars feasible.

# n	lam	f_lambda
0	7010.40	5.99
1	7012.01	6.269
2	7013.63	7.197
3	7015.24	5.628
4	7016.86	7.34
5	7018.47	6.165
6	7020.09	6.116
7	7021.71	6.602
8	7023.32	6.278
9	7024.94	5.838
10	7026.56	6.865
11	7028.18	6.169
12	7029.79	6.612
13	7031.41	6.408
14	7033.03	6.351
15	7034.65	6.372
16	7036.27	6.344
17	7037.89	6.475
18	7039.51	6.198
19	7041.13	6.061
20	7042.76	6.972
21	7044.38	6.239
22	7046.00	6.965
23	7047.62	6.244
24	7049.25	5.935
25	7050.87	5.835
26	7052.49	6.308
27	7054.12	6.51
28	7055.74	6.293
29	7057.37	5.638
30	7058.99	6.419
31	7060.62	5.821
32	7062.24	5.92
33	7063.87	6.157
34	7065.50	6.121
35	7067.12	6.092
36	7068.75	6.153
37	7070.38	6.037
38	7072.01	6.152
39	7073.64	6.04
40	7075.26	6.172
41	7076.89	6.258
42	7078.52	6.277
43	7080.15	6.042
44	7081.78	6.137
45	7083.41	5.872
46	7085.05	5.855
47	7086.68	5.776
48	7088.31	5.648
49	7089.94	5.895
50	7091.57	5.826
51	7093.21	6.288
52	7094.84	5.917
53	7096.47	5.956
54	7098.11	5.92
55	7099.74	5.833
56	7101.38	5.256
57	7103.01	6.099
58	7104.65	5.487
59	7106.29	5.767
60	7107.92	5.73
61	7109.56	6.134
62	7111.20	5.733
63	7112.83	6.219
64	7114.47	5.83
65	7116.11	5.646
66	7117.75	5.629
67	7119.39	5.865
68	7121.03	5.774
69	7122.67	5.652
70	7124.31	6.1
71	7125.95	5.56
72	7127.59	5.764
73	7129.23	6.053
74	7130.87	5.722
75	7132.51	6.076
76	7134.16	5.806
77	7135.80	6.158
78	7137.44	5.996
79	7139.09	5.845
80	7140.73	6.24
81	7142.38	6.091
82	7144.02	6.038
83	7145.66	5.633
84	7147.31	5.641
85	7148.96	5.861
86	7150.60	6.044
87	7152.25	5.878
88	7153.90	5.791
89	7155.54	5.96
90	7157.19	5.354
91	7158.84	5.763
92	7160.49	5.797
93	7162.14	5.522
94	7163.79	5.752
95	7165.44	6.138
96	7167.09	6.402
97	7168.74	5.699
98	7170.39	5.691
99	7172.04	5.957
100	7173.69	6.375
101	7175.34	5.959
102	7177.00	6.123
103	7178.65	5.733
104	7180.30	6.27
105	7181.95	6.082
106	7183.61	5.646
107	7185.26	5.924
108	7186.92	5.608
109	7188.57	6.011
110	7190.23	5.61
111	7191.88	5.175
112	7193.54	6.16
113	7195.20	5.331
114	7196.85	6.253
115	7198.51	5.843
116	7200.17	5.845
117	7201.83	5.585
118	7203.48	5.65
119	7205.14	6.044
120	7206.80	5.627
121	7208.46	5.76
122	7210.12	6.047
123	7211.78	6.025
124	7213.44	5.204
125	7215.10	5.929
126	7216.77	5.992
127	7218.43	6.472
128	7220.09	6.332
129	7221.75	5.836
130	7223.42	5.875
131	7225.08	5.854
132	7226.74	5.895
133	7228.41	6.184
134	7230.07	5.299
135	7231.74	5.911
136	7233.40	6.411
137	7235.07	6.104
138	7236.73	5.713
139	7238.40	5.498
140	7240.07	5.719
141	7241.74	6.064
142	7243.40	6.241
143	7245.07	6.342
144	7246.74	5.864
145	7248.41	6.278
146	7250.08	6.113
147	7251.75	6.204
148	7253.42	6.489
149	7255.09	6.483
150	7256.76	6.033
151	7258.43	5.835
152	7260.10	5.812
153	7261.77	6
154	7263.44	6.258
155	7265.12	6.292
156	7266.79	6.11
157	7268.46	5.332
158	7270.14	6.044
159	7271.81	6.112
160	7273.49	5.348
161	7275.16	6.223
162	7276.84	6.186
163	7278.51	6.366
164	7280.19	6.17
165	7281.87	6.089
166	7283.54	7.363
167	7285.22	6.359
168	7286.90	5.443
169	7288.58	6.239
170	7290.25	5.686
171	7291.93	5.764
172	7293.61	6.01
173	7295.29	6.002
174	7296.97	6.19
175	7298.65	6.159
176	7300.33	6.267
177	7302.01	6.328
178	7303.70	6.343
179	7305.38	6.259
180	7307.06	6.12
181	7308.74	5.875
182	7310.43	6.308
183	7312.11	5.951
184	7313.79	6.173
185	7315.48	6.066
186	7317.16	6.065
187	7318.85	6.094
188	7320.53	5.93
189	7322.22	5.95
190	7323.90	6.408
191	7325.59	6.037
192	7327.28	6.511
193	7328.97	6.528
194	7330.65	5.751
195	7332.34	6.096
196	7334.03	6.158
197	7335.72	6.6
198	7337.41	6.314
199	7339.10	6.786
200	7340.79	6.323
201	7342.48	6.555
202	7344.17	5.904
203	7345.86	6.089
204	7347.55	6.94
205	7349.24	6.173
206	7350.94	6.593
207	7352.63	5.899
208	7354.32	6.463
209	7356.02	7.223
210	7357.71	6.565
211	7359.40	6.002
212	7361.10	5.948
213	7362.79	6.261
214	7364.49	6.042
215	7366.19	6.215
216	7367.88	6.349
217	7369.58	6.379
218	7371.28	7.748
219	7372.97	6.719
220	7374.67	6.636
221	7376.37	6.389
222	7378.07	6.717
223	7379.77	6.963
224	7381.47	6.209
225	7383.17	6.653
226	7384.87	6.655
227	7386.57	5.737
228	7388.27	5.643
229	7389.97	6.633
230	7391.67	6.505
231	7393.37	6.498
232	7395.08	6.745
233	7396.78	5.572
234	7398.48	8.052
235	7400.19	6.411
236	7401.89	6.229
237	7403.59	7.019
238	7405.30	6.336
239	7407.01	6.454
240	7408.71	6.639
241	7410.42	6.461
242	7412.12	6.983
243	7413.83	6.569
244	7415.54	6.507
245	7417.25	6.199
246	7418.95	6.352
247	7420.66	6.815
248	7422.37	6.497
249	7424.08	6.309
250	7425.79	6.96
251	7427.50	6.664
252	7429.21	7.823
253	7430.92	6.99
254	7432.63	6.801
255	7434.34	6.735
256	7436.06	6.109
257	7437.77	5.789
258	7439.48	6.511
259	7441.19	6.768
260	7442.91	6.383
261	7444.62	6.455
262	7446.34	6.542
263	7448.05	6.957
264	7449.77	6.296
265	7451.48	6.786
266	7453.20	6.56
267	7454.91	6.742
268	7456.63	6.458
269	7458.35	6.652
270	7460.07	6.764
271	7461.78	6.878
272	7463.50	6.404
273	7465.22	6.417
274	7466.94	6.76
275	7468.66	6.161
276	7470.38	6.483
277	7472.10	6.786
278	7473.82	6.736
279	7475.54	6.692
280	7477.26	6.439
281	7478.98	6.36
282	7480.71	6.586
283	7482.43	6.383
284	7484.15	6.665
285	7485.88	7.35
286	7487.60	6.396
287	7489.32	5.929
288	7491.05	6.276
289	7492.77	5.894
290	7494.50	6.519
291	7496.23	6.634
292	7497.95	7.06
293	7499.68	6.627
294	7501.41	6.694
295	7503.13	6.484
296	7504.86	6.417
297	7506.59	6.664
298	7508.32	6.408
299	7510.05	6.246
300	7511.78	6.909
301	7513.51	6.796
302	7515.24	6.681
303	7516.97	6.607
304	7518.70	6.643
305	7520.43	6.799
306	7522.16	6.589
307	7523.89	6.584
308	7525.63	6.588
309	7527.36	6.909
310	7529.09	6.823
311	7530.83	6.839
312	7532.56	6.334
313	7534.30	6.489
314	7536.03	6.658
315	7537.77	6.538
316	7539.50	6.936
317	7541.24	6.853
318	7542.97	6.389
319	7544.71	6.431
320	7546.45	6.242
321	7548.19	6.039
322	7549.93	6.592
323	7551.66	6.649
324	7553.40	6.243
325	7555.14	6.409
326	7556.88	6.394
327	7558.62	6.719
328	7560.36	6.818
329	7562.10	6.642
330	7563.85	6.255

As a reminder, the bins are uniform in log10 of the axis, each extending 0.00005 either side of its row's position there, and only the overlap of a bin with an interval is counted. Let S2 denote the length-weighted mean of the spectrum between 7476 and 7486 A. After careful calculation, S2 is 6.58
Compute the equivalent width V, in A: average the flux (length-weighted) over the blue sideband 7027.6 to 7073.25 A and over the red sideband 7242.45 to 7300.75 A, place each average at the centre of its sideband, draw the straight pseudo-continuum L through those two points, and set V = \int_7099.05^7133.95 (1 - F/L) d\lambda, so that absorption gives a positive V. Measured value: 2.22 A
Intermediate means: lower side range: 6.24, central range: 5.81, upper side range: 6.11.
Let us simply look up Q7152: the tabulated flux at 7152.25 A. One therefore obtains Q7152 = 5.878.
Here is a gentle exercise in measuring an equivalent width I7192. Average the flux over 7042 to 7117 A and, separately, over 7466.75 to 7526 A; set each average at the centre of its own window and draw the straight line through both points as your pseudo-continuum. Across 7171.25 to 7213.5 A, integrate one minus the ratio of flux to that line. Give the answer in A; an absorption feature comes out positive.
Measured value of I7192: 2.21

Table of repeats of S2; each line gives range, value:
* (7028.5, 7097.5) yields 6.16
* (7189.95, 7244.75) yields 5.87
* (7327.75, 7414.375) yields 6.46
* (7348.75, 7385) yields 6.49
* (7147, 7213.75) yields 5.84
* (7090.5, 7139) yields 5.85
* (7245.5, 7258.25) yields 6.19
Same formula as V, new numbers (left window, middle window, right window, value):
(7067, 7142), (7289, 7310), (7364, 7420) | 0.79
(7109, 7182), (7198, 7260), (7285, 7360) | 0.85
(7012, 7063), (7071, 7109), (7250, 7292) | 2.12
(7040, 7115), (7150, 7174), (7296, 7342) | 0.93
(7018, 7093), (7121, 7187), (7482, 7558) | 3.89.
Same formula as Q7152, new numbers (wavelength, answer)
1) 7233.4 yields 6.411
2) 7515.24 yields 6.681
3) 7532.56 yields 6.334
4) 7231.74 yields 5.911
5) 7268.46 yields 5.332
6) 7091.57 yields 5.826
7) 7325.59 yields 6.037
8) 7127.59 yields 5.764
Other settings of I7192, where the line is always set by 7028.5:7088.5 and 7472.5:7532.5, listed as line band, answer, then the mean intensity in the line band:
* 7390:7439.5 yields -0.71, 6.61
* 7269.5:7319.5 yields 2.20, 6.12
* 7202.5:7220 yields 1.20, 5.89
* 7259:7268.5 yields 0.53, 6.02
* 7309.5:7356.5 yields 1.20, 6.27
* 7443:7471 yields -0.11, 6.58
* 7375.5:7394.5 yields 0.18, 6.42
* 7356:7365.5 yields 0.30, 6.26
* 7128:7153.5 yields 1.34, 5.93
